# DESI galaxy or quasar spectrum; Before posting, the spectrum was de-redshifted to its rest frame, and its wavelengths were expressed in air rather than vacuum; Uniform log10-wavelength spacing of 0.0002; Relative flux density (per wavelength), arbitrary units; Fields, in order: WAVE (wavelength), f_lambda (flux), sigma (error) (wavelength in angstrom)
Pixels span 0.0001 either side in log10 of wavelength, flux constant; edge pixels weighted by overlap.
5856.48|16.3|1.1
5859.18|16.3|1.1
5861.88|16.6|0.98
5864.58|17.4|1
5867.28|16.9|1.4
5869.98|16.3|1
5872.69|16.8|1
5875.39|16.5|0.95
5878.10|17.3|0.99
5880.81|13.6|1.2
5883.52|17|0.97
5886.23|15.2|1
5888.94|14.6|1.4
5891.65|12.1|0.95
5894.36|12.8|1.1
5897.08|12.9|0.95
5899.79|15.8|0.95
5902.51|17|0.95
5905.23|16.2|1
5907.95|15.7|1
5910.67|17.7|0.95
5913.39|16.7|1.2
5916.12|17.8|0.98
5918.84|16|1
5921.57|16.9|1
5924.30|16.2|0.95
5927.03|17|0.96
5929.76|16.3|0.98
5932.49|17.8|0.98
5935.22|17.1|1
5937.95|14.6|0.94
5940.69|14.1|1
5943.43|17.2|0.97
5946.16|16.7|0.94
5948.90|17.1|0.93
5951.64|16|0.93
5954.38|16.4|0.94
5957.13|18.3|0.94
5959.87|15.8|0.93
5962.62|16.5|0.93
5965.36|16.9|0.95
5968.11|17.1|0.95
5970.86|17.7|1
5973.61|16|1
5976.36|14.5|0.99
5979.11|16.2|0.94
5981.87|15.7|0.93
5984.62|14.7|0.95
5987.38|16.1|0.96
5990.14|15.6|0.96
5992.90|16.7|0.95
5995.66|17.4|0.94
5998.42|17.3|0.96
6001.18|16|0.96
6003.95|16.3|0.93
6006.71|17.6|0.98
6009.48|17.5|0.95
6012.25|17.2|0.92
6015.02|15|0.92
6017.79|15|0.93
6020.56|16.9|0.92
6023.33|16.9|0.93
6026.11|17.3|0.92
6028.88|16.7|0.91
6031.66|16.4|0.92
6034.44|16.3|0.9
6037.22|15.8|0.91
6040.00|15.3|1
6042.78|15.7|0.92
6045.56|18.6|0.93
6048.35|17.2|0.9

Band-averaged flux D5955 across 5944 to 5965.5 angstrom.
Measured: 16.7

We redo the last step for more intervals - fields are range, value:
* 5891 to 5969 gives 16.2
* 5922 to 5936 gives 16.9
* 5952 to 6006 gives 16.4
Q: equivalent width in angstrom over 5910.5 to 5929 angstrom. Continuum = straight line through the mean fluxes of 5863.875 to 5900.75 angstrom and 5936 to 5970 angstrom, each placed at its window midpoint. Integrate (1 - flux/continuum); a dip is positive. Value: -1.1 angstrom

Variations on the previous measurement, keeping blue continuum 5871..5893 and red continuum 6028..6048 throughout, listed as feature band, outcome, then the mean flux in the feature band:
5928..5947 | -0.6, 16.3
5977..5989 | 0.3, 15.6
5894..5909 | 0.3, 15.2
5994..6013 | -1.0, 17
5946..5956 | -0.5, 16.6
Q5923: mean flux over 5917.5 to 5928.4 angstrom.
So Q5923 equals 16.5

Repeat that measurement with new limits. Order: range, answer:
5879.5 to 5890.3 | 15.1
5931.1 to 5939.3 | 16.5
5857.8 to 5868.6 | 16.8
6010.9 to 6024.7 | 16.2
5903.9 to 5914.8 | 16.6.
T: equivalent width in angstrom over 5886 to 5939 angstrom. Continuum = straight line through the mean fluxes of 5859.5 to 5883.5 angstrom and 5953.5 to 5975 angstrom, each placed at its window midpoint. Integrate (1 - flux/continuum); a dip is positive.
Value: 2.5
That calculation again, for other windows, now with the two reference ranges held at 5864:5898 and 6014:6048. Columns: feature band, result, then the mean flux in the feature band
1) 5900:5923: -1.7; 16.7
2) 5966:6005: -0.5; 16.2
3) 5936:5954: -0.3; 16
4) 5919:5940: -1.1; 16.4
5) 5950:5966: -0.8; 16.6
